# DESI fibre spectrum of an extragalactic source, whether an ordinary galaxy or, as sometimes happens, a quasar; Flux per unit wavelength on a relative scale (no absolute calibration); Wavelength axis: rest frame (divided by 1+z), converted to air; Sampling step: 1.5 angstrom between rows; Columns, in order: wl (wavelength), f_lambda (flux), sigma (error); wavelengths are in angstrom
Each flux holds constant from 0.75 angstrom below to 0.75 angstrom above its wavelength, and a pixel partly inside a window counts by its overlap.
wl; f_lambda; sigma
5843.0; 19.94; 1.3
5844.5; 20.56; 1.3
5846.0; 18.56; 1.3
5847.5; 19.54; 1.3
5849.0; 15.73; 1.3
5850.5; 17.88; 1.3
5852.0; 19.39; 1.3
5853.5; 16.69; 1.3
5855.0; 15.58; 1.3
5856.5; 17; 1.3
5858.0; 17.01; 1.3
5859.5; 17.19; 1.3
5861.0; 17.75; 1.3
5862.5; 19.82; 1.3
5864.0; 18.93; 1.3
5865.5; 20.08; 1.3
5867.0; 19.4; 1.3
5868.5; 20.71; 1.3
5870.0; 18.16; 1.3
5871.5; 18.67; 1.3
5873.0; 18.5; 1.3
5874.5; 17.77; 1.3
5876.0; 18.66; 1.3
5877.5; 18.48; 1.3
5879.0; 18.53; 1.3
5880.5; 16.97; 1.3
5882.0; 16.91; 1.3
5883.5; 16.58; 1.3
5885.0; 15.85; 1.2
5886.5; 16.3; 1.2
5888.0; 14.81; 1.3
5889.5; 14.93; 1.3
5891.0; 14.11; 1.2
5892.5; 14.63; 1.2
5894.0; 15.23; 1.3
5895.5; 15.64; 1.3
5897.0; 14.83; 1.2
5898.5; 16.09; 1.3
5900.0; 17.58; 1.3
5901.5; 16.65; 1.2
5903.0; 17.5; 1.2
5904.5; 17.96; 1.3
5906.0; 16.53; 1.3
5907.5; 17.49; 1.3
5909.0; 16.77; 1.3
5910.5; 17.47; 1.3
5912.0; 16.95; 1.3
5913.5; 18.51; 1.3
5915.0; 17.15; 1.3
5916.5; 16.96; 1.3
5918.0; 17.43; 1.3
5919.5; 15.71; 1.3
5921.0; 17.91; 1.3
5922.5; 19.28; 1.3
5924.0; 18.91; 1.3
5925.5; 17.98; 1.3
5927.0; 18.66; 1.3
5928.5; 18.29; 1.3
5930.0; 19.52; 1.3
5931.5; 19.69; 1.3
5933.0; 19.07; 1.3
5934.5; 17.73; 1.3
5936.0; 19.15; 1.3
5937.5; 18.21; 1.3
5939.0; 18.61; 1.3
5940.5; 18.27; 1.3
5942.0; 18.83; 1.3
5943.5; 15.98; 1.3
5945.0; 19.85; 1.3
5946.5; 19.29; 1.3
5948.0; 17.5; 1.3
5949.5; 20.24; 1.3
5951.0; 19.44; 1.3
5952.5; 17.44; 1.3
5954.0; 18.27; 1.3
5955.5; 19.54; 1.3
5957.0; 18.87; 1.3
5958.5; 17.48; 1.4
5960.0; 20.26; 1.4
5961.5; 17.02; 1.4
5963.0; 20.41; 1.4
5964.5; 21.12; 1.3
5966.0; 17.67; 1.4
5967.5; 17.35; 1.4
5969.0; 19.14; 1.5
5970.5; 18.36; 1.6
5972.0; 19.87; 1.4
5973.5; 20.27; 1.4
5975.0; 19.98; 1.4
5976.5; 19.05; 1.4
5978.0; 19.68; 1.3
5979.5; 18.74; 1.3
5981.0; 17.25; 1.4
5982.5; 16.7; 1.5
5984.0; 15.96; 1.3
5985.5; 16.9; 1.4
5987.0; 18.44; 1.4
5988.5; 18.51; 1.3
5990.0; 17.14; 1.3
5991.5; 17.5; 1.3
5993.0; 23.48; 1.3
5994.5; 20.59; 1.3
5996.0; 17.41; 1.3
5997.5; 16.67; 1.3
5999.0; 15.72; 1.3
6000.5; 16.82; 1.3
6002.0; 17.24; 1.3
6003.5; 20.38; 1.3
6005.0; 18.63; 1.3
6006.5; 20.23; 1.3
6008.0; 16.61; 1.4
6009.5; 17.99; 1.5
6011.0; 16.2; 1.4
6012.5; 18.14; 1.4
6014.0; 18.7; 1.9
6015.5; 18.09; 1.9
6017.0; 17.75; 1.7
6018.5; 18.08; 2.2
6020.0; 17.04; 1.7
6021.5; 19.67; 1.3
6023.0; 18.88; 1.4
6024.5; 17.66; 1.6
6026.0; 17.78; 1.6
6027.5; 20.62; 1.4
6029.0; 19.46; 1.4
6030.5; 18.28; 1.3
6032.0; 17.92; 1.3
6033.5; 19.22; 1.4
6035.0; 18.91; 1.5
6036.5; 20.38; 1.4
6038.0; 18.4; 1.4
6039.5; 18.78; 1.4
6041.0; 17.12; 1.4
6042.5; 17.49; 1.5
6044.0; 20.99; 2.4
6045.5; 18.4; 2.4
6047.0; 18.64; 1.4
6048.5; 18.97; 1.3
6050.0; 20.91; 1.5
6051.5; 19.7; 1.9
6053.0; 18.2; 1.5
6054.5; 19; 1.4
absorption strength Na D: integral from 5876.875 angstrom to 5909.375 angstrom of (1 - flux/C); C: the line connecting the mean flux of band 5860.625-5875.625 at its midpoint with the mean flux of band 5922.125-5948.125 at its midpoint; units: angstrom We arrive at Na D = 4.3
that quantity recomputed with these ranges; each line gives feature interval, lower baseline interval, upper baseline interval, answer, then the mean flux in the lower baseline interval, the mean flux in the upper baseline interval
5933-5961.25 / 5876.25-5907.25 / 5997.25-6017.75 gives -2.5 angstrom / 16.4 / 17.8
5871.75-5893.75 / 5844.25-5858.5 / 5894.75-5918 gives 0.8 angstrom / 17.7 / 17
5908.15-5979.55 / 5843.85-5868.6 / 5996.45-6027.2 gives -1.8 angstrom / 18.3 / 17.9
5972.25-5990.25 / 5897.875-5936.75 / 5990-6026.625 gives -0.2 angstrom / 17.8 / 18.2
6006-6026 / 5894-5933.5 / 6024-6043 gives 0.5 angstrom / 17.5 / 18.6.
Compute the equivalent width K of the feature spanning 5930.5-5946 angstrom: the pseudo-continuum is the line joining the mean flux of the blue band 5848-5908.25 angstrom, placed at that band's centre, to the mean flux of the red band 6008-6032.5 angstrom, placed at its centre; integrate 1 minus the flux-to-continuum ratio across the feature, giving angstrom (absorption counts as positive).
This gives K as -0.81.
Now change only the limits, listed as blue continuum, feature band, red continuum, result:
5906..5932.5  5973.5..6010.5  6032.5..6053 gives 0.6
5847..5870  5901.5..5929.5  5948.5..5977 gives 1.5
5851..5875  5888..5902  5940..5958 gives 2.2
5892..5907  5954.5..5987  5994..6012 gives -2.4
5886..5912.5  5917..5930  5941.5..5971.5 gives -0.6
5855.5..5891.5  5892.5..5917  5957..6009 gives 1.5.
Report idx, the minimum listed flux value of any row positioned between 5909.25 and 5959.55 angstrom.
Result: 15.71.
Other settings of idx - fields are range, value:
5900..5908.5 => 16.53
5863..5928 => 14.11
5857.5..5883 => 16.91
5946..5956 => 17.44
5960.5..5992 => 15.96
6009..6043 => 16.2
